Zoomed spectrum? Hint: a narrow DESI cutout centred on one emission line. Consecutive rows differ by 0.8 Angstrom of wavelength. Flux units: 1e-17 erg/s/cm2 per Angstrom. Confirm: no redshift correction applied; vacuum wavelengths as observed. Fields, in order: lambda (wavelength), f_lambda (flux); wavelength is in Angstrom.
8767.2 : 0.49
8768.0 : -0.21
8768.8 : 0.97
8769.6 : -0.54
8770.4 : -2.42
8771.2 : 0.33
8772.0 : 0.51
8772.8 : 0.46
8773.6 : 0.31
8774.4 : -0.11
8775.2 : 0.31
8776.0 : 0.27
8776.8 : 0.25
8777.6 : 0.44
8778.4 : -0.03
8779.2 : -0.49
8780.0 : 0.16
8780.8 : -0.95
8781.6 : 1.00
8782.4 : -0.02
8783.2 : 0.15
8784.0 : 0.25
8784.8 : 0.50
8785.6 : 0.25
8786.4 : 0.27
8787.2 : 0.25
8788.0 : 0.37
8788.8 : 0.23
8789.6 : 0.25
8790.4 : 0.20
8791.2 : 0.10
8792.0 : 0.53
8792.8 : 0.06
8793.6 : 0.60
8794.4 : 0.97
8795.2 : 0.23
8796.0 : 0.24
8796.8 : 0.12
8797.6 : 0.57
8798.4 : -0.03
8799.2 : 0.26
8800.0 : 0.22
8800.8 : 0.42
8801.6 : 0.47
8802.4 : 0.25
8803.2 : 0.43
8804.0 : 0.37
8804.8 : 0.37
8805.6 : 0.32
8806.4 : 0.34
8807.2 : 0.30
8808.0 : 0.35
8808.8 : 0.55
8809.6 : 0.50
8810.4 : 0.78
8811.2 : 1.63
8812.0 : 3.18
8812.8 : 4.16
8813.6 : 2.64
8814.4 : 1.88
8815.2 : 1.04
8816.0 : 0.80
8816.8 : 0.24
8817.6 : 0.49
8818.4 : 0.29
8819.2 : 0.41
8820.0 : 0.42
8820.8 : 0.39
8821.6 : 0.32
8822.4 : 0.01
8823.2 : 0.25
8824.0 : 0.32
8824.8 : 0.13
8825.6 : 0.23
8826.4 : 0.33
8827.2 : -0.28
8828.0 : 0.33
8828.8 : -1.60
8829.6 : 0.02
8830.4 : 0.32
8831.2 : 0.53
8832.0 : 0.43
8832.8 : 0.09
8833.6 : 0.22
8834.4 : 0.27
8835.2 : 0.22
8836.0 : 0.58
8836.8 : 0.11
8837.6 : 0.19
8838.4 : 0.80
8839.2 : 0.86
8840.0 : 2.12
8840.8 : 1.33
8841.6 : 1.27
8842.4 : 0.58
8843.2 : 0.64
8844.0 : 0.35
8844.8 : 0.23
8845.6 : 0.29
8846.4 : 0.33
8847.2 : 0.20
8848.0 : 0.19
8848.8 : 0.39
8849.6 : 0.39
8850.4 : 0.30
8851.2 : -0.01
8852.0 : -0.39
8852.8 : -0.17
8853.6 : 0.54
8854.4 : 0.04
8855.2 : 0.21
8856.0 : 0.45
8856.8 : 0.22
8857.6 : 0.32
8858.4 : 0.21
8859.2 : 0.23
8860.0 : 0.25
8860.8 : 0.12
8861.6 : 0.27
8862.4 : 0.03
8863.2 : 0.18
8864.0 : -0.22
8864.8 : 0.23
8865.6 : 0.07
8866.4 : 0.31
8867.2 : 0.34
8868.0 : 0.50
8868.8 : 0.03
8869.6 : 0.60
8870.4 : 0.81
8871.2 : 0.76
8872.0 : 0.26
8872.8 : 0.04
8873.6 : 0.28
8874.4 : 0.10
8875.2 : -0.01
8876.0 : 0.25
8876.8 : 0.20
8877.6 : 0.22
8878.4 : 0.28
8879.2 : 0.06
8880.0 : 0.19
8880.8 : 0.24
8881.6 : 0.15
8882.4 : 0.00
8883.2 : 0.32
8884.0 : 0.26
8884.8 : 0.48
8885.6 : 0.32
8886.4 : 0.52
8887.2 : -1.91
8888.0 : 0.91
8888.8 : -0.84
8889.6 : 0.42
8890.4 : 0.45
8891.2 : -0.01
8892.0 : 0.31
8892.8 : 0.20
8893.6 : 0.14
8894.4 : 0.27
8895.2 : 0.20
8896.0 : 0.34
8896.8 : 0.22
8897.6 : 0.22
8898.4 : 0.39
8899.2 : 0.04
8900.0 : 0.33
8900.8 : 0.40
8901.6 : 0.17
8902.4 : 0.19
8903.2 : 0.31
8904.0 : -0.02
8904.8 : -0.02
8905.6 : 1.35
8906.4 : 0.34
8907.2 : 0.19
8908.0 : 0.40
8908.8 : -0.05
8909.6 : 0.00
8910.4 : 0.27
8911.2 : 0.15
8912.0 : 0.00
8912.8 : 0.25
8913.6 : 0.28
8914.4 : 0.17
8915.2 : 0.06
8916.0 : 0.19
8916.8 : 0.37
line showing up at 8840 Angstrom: [N II] 6583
